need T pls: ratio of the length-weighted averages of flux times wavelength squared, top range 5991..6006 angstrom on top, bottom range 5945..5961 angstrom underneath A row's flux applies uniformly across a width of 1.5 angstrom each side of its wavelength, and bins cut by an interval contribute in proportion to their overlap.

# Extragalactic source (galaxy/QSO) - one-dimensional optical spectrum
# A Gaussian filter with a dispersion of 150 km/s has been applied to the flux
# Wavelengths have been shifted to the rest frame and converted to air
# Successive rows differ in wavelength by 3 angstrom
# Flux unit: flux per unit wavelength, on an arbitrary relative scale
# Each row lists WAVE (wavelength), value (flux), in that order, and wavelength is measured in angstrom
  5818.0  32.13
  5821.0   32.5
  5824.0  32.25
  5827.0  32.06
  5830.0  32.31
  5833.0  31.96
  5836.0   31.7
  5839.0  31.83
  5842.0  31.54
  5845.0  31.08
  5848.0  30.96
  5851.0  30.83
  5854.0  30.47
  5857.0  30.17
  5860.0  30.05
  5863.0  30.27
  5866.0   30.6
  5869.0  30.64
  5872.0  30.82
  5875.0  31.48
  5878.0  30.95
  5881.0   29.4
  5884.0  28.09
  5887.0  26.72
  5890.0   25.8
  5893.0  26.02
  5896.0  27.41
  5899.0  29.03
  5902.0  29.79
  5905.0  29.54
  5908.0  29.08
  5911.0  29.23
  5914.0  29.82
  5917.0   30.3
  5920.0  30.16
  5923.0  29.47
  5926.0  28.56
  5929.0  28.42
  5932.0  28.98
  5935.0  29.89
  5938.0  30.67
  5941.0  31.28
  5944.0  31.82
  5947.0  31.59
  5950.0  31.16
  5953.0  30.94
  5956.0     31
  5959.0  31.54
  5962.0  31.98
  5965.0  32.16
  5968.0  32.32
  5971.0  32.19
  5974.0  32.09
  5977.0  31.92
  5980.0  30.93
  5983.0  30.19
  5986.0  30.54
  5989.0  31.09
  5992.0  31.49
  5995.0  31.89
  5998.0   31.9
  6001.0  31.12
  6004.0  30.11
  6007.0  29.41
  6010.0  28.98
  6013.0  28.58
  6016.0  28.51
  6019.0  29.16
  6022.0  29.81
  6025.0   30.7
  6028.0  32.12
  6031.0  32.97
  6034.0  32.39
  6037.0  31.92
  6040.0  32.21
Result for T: 1.01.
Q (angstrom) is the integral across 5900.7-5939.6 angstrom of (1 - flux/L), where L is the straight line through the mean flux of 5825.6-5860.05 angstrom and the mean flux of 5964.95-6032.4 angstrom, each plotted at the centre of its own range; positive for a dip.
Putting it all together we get 1.9 angstrom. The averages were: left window 31.3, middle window 29.5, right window 30.8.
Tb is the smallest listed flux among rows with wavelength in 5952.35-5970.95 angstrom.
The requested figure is 30.94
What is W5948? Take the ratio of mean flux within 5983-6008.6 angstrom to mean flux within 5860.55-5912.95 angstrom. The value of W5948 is 1.1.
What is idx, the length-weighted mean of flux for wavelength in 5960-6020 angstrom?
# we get 30.8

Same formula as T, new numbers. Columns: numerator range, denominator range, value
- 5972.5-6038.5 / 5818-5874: 1.04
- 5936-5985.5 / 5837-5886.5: 1.07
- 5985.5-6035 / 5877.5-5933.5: 1.10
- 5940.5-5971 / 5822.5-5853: 1.04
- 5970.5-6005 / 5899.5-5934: 1.09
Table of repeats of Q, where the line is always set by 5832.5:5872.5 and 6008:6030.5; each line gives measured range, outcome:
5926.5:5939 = 0.4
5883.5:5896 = 1.6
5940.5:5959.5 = -0.7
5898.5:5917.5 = 0.6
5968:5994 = -1.1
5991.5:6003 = -0.6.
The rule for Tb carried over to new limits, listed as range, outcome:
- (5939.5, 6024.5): 28.51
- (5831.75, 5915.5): 25.8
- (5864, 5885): 28.09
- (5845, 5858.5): 30.17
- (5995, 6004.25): 30.11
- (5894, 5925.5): 27.41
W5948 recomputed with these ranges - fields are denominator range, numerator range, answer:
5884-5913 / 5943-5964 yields 1.12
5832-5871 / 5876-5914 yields 0.92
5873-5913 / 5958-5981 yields 1.11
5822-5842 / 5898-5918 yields 0.92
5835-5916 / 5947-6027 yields 1.04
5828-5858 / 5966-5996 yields 1.00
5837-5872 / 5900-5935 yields 0.96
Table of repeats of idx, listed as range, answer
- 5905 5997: 30.7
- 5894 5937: 29.2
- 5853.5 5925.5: 29.4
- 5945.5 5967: 31.5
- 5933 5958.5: 31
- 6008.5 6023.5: 29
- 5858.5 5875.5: 30.6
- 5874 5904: 28.4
